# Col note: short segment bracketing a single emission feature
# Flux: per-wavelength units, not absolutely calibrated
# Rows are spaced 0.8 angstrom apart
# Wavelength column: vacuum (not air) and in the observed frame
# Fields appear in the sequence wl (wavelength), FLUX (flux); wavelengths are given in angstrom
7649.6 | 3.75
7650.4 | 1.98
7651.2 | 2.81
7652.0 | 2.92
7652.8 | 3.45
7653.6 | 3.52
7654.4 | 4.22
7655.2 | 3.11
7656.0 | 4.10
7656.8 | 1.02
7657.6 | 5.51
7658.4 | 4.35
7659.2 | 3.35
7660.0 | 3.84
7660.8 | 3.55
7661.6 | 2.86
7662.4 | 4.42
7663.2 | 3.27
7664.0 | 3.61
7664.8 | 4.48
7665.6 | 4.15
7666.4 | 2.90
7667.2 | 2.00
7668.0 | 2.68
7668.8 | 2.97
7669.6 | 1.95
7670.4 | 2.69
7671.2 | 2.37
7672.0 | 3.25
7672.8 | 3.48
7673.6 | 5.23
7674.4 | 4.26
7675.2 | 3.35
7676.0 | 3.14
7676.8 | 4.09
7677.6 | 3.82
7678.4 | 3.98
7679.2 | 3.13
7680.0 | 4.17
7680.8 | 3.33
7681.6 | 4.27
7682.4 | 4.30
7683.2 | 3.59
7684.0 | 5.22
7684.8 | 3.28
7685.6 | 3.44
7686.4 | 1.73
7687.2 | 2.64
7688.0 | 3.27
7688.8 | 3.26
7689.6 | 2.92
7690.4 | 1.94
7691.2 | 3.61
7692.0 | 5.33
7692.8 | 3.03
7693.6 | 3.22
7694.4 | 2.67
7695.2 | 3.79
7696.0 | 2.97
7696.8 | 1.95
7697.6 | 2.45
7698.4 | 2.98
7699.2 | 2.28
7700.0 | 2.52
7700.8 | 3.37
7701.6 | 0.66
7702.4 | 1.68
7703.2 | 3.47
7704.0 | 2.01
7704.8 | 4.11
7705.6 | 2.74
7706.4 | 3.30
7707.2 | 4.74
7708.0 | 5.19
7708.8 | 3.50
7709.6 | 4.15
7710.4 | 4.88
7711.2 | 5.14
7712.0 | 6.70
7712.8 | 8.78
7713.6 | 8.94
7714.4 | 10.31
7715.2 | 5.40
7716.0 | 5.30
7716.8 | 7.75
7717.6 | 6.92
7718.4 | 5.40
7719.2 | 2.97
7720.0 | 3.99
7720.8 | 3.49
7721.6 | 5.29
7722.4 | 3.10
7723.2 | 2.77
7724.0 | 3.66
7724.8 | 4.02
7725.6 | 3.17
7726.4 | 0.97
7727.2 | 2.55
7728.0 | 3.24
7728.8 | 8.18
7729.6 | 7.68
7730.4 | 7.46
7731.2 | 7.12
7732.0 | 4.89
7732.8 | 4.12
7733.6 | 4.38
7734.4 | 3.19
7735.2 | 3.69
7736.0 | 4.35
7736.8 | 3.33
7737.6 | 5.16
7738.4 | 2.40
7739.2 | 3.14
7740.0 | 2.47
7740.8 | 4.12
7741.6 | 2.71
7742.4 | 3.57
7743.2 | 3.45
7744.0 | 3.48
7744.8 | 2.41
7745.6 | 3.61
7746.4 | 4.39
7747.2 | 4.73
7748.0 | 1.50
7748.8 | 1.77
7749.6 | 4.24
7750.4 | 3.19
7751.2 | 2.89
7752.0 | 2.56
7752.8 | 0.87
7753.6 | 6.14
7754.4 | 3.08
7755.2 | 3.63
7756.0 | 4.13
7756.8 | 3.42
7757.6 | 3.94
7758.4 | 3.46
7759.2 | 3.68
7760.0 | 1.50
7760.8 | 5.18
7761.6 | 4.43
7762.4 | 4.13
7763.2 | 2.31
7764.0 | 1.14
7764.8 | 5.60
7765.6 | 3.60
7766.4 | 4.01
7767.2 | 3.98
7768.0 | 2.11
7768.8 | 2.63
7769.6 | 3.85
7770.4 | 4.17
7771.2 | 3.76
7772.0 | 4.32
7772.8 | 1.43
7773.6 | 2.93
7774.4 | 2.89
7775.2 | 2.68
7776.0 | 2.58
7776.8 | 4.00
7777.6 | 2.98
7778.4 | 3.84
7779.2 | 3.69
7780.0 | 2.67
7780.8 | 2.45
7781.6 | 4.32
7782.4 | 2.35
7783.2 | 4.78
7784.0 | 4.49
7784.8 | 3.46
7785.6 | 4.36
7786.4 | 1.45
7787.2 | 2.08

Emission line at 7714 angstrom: [S II]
